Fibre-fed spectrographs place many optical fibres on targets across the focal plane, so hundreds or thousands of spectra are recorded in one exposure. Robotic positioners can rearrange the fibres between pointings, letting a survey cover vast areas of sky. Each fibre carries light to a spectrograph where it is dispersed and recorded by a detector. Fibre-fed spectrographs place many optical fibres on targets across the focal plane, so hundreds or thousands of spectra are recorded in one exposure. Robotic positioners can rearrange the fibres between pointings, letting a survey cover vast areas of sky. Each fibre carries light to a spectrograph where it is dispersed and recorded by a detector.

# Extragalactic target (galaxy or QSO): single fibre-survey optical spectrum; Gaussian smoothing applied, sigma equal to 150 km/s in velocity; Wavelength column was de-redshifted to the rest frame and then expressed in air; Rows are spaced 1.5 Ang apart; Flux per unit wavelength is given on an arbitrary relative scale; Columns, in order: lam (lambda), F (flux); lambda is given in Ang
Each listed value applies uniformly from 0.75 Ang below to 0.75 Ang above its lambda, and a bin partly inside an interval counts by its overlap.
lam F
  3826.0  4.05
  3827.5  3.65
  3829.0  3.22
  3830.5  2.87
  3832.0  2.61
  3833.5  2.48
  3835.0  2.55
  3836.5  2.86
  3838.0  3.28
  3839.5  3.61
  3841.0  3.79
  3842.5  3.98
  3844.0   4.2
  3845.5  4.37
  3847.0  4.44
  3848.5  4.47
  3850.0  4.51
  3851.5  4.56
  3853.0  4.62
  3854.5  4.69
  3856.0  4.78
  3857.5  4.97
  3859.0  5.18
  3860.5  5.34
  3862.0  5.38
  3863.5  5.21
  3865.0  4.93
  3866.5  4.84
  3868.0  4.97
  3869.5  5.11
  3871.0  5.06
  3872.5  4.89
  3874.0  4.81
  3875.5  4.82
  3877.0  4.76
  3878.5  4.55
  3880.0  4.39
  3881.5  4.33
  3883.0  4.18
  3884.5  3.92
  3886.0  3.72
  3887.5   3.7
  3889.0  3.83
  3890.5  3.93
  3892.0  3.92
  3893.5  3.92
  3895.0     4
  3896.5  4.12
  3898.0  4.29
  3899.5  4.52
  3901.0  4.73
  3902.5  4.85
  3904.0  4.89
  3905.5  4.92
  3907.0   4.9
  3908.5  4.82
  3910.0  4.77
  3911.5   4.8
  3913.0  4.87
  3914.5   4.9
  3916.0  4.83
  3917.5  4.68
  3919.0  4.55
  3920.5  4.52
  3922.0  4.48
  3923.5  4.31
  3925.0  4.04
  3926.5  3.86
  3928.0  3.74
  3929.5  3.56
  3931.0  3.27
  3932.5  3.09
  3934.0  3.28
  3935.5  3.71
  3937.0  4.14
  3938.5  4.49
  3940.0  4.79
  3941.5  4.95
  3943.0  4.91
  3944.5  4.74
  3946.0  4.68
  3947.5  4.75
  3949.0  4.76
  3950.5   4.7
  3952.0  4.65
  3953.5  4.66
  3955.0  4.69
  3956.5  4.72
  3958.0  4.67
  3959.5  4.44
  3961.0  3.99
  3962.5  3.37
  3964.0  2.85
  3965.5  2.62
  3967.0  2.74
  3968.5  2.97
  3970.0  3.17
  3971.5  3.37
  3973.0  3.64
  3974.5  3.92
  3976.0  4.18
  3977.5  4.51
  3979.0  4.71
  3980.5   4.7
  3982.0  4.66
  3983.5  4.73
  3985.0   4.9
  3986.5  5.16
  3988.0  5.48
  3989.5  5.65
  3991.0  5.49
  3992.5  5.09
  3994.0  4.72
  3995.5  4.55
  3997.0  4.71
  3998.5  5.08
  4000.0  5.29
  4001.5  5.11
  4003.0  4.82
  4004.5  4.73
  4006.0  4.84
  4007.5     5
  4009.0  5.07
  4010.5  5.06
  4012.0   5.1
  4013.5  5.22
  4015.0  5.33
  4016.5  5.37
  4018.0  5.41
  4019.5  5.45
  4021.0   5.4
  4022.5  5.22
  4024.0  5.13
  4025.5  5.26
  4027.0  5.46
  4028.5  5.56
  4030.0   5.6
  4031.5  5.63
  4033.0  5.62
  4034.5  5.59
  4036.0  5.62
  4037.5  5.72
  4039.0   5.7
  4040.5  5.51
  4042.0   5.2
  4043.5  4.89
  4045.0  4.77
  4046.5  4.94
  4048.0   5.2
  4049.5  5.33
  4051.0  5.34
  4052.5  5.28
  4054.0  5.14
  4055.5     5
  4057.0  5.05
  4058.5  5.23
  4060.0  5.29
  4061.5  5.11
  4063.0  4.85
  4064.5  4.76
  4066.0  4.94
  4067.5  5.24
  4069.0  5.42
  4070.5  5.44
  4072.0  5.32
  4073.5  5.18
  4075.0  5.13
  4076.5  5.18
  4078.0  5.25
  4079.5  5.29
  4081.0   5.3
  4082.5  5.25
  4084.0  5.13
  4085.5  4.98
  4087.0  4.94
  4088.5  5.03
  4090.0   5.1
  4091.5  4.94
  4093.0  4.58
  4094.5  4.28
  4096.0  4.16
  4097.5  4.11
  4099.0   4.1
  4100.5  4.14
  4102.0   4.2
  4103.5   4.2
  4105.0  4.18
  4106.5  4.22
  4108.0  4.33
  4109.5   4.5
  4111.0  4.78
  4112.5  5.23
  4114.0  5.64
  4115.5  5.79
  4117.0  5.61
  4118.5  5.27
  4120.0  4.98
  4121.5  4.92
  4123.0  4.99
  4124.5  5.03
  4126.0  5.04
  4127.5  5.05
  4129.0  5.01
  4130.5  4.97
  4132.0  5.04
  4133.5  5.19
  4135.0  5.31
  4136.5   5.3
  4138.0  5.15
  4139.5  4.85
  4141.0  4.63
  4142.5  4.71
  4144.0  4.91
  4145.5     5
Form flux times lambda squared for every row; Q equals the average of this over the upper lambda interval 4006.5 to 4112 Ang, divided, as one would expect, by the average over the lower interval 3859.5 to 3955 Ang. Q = 1.2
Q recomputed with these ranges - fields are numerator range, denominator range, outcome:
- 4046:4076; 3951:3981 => 1.38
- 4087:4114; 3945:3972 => 1.21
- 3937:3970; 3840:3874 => 0.94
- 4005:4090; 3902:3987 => 1.29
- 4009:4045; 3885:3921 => 1.28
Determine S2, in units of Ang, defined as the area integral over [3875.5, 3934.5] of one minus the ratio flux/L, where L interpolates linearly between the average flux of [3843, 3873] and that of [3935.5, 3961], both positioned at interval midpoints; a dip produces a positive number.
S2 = 5.4 Ang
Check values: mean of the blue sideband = 4.82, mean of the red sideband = 4.62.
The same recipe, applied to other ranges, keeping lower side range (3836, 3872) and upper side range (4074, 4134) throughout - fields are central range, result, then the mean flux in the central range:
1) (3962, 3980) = 4.54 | 3.52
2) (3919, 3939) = 3.24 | 3.9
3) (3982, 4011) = -1.68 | 5.02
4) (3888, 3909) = 1.04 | 4.39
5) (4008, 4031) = -2.60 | 5.31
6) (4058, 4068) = -0.47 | 5.05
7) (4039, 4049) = -0.70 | 5.14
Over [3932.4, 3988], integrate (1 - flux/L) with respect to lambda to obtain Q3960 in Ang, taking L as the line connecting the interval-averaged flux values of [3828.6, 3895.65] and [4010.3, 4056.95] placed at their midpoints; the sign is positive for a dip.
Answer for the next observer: 7.3 Ang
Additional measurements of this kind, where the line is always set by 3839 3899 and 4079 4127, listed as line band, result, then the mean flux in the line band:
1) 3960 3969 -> 2.9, 3.13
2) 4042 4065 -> -1.6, 5.09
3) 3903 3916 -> -0.9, 4.86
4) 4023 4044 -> -3.3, 5.47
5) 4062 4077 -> -1.2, 5.14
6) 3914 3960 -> 2.1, 4.37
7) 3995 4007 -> -0.6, 4.9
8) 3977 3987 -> -0.3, 4.76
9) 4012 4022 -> -1.4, 5.34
